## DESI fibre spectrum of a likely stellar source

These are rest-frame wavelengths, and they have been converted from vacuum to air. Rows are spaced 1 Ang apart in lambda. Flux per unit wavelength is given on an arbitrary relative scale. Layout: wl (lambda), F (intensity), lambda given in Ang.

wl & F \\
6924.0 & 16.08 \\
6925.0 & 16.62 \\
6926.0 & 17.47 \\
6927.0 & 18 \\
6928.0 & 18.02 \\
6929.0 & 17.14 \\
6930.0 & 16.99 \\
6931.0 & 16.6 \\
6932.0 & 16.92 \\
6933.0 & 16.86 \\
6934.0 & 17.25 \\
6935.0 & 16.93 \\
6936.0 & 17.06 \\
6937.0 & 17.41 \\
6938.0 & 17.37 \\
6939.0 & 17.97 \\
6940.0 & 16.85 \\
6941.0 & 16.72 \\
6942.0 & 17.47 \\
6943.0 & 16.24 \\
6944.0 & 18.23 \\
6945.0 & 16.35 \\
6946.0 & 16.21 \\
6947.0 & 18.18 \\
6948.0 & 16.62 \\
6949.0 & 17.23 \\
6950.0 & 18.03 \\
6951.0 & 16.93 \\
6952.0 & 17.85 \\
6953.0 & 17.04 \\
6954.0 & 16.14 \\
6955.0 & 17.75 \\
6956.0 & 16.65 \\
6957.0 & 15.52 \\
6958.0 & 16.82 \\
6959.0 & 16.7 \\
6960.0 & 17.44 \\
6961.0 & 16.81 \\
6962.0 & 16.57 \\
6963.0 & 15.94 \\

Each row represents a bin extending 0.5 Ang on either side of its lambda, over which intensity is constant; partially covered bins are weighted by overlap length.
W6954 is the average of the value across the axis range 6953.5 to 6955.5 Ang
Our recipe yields 16.9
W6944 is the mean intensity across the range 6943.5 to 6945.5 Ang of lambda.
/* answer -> 17.3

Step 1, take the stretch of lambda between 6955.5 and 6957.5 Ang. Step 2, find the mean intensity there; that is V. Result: 16.1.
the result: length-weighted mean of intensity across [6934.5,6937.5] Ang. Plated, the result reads 17.1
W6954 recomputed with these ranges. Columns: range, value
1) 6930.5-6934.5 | 16.9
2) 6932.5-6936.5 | 17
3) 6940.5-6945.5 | 17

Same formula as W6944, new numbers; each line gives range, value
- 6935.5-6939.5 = 17.5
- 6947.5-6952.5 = 17.3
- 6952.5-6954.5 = 16.6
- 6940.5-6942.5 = 17.1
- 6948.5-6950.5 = 17.6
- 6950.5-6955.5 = 17.1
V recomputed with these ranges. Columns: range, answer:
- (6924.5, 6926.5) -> 17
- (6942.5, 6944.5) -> 17.2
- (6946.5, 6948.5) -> 17.4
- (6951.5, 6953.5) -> 17.4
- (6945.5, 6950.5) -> 17.3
